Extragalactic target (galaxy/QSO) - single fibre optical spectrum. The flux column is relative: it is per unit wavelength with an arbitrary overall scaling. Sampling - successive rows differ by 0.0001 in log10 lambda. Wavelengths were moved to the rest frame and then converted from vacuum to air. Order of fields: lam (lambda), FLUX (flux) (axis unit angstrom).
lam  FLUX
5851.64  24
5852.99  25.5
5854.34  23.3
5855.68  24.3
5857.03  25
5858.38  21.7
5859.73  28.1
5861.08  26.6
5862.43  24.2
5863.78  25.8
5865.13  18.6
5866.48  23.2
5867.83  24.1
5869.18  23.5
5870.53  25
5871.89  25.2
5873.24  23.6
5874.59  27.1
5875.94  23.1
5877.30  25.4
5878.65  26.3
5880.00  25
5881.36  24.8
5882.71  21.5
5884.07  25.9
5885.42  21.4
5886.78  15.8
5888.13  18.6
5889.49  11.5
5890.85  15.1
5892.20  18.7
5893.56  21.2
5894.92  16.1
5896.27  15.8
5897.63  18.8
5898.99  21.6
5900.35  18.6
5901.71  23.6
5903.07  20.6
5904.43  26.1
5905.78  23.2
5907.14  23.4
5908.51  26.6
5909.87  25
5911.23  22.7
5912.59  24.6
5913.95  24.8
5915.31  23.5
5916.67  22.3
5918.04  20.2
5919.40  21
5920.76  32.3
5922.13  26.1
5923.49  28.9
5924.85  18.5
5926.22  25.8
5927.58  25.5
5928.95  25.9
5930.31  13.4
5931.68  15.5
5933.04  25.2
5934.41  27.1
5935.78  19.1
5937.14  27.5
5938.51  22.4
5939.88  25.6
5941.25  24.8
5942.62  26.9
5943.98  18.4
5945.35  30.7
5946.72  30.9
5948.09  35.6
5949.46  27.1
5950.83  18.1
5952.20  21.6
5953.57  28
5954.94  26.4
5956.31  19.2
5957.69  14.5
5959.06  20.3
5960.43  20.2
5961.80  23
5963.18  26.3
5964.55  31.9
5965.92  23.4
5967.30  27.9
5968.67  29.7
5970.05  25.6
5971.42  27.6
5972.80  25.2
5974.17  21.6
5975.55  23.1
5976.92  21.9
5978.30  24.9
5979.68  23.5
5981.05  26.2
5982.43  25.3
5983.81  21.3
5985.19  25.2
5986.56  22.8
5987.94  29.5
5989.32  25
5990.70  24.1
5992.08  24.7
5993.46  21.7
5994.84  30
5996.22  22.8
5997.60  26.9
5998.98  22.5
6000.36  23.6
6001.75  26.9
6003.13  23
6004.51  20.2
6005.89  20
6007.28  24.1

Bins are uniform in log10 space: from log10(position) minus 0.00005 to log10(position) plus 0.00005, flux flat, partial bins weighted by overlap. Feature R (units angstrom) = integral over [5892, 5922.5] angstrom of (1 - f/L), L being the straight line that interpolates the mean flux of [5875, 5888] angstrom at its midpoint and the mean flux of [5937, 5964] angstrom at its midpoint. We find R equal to 1.42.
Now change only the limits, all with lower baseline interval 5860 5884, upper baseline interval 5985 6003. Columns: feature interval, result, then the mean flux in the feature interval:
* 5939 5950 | -1.2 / 27.4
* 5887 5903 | 4.1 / 18.2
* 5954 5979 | 0.8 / 24.1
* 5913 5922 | 0.2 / 24.2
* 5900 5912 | 0.5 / 23.5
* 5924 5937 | 1.4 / 22.1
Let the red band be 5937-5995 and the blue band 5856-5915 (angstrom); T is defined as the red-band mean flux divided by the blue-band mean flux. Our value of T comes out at 1.10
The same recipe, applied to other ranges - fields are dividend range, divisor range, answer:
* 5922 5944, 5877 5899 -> 1.17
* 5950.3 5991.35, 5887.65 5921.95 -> 1.12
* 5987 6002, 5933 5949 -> 0.96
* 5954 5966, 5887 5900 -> 1.31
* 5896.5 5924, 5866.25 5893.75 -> 1.06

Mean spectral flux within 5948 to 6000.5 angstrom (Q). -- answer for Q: 24.5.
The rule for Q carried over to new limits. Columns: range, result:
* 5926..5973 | 24.4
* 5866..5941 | 22.6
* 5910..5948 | 24.3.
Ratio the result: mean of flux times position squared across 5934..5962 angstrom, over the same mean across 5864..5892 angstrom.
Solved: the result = 1.11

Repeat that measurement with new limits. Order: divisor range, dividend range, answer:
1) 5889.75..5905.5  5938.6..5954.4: 1.35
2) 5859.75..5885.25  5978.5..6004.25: 1.05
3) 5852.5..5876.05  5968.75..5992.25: 1.05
